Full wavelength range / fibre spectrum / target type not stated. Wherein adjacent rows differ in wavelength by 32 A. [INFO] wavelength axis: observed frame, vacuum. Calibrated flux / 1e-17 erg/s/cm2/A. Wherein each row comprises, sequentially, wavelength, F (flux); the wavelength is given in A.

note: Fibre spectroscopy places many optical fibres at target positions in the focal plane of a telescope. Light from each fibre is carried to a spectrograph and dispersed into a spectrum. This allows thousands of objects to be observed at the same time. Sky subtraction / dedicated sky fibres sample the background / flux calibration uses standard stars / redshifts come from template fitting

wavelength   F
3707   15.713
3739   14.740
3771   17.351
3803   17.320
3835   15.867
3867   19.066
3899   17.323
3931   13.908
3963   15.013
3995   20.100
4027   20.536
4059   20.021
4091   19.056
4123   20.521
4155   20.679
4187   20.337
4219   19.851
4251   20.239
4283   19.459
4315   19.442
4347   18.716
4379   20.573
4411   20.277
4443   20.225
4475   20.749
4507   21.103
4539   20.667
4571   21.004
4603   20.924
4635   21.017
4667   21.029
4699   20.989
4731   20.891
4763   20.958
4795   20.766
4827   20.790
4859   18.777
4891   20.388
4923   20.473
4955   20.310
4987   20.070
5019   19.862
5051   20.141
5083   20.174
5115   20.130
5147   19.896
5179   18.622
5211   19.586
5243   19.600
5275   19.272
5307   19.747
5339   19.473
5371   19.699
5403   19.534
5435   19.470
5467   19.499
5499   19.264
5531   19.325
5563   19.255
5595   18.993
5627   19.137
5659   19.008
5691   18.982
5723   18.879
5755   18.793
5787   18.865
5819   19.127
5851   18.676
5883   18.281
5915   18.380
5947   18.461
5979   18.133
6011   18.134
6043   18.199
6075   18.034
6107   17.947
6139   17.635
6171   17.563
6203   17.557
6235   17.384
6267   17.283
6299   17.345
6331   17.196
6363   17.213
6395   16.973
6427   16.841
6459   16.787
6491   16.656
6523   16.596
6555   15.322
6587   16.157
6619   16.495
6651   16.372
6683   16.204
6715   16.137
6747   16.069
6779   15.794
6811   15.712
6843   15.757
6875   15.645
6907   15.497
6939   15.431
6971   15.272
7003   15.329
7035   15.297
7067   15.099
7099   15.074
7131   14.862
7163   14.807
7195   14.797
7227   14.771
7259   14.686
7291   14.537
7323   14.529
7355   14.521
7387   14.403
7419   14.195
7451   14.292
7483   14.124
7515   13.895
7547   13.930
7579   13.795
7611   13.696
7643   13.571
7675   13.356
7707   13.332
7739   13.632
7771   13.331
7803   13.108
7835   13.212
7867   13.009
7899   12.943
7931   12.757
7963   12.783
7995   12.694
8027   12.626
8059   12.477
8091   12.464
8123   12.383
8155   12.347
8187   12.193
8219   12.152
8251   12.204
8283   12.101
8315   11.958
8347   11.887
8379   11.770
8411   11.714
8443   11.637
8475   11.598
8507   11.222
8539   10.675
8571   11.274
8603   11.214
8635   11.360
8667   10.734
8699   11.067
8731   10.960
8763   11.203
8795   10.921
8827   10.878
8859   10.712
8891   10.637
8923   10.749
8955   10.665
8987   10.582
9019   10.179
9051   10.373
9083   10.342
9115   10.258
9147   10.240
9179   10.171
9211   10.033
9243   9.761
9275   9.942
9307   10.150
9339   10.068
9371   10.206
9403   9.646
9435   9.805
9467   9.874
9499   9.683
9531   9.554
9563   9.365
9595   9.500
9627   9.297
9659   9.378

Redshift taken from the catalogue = 0.000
